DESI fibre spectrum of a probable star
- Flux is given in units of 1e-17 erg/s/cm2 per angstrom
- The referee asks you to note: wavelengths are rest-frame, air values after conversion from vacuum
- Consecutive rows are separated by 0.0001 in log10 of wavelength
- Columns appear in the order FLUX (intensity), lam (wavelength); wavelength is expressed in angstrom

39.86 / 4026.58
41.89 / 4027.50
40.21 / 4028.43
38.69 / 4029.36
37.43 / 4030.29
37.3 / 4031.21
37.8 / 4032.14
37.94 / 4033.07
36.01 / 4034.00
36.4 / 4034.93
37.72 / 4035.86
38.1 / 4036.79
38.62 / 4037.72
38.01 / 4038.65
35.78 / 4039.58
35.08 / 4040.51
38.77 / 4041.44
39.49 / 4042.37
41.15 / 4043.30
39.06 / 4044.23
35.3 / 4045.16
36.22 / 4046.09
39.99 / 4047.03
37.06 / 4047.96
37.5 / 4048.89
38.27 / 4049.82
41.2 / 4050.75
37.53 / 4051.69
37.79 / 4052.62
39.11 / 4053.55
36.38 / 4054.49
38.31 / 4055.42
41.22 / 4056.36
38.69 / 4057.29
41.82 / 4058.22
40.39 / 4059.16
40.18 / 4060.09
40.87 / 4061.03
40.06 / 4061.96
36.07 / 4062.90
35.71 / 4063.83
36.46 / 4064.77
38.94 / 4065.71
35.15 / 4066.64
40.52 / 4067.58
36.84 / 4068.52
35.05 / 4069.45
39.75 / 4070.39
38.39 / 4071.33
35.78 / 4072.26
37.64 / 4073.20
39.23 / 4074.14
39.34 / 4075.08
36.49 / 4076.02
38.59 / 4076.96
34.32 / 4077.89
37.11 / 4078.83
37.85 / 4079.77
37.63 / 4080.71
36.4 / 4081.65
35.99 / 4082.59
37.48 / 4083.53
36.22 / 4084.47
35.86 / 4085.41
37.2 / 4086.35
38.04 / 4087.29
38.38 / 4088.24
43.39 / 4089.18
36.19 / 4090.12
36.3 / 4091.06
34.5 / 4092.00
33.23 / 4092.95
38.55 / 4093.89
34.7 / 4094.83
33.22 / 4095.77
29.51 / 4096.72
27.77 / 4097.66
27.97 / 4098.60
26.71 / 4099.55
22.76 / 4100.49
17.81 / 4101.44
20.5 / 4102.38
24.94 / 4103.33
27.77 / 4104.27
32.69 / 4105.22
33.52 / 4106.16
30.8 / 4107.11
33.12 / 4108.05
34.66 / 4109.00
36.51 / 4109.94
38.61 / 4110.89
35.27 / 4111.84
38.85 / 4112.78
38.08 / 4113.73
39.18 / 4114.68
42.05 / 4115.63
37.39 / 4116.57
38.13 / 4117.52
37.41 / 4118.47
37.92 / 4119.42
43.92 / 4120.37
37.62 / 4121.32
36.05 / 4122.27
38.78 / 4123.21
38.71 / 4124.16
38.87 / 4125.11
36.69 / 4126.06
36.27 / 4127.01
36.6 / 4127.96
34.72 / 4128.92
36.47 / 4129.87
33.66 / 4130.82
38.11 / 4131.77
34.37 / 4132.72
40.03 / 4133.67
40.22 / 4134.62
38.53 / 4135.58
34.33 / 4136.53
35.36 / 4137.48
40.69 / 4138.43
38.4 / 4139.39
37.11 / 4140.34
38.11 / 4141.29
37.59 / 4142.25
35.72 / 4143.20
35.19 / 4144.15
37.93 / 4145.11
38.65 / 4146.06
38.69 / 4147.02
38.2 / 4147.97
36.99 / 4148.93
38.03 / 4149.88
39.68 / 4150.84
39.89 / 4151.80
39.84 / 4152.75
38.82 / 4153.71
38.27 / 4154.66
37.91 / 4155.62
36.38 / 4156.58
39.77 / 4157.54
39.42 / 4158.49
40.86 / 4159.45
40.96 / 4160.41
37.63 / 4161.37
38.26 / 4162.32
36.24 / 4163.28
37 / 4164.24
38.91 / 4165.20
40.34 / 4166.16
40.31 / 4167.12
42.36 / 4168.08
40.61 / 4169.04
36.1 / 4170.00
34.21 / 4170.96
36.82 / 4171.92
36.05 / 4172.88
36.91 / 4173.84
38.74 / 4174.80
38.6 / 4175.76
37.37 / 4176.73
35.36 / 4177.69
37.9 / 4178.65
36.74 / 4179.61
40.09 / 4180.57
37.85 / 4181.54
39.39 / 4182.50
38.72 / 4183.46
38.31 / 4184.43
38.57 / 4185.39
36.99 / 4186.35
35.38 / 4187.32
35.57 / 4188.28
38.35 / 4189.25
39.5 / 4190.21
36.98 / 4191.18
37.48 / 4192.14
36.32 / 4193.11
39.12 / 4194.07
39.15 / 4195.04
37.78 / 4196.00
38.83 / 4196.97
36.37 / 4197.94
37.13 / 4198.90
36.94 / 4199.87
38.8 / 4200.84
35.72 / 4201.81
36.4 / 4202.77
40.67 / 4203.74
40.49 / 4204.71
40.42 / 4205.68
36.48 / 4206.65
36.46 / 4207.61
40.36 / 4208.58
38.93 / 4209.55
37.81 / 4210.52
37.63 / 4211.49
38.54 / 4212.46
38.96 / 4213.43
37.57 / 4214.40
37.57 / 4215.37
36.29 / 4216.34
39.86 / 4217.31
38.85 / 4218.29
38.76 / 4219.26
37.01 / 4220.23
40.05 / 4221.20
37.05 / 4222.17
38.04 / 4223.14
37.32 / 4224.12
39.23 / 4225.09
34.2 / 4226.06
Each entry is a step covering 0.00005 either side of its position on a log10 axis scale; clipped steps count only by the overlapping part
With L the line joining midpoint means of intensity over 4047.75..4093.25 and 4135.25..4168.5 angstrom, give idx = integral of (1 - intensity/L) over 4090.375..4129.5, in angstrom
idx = 4.1 angstrom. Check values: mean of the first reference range 37.8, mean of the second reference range 38.4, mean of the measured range 34.1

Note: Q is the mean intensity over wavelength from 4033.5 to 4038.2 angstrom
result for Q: 37.3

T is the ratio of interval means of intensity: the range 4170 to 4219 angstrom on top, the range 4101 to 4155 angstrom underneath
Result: 1.0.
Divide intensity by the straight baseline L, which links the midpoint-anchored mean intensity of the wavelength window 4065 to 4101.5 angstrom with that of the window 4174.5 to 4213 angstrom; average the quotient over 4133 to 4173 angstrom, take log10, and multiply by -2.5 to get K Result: -0.03 mag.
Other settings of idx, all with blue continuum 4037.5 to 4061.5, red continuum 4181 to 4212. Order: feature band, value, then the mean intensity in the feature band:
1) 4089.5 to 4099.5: 1.39 angstrom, 33.1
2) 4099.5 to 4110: 2.77 angstrom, 28.3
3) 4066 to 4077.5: 0.24 angstrom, 37.8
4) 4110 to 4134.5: 0.34 angstrom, 37.8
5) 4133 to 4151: 0.19 angstrom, 37.8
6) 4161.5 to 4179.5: 0.10 angstrom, 37.9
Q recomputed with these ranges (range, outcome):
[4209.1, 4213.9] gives 38.4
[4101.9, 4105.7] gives 26.5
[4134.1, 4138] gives 37.2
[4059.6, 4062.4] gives 40.4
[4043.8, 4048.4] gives 37.5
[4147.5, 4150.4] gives 37.7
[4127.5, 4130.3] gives 35.8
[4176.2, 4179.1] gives 36.8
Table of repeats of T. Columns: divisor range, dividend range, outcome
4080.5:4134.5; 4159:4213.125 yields 1.09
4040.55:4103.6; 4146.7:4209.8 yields 1.05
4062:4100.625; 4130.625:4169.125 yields 1.07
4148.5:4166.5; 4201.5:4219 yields 0.99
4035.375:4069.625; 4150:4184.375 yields 1.00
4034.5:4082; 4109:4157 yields 0.99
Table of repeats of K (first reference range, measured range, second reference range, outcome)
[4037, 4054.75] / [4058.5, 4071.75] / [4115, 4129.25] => -0.004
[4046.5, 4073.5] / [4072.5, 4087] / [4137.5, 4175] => 0.034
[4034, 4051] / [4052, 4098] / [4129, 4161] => 0.019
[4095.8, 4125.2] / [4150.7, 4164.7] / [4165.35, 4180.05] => -0.053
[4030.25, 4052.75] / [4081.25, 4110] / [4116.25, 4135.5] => 0.157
